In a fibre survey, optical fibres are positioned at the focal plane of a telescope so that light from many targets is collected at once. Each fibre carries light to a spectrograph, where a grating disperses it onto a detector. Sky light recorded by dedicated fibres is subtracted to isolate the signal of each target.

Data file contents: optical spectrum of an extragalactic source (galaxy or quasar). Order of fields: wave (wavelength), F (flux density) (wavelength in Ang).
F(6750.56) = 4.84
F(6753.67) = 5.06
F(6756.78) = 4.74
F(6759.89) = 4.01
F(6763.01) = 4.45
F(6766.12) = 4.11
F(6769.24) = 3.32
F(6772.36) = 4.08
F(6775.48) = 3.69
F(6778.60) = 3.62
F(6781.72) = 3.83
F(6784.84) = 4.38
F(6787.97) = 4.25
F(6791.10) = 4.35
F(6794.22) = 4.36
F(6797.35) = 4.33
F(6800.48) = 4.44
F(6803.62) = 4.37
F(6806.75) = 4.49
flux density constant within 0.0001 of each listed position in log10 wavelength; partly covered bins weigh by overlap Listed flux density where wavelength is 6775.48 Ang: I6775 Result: 3.69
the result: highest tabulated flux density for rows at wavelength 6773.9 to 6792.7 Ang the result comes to 4.38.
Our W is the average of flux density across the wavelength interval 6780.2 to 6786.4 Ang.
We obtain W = 4.11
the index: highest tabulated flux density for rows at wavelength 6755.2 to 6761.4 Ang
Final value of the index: 4.74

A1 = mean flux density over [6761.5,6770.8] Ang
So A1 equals 3.96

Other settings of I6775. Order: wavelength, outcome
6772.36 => 4.08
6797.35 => 4.33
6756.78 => 4.74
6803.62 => 4.37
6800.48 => 4.44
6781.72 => 3.83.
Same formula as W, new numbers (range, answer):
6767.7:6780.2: 3.68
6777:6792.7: 4.09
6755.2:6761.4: 4.38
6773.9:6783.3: 3.72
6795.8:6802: 4.39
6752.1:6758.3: 4.9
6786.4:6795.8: 4.32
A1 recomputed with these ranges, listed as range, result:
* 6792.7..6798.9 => 4.34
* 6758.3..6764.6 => 4.23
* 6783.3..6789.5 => 4.31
